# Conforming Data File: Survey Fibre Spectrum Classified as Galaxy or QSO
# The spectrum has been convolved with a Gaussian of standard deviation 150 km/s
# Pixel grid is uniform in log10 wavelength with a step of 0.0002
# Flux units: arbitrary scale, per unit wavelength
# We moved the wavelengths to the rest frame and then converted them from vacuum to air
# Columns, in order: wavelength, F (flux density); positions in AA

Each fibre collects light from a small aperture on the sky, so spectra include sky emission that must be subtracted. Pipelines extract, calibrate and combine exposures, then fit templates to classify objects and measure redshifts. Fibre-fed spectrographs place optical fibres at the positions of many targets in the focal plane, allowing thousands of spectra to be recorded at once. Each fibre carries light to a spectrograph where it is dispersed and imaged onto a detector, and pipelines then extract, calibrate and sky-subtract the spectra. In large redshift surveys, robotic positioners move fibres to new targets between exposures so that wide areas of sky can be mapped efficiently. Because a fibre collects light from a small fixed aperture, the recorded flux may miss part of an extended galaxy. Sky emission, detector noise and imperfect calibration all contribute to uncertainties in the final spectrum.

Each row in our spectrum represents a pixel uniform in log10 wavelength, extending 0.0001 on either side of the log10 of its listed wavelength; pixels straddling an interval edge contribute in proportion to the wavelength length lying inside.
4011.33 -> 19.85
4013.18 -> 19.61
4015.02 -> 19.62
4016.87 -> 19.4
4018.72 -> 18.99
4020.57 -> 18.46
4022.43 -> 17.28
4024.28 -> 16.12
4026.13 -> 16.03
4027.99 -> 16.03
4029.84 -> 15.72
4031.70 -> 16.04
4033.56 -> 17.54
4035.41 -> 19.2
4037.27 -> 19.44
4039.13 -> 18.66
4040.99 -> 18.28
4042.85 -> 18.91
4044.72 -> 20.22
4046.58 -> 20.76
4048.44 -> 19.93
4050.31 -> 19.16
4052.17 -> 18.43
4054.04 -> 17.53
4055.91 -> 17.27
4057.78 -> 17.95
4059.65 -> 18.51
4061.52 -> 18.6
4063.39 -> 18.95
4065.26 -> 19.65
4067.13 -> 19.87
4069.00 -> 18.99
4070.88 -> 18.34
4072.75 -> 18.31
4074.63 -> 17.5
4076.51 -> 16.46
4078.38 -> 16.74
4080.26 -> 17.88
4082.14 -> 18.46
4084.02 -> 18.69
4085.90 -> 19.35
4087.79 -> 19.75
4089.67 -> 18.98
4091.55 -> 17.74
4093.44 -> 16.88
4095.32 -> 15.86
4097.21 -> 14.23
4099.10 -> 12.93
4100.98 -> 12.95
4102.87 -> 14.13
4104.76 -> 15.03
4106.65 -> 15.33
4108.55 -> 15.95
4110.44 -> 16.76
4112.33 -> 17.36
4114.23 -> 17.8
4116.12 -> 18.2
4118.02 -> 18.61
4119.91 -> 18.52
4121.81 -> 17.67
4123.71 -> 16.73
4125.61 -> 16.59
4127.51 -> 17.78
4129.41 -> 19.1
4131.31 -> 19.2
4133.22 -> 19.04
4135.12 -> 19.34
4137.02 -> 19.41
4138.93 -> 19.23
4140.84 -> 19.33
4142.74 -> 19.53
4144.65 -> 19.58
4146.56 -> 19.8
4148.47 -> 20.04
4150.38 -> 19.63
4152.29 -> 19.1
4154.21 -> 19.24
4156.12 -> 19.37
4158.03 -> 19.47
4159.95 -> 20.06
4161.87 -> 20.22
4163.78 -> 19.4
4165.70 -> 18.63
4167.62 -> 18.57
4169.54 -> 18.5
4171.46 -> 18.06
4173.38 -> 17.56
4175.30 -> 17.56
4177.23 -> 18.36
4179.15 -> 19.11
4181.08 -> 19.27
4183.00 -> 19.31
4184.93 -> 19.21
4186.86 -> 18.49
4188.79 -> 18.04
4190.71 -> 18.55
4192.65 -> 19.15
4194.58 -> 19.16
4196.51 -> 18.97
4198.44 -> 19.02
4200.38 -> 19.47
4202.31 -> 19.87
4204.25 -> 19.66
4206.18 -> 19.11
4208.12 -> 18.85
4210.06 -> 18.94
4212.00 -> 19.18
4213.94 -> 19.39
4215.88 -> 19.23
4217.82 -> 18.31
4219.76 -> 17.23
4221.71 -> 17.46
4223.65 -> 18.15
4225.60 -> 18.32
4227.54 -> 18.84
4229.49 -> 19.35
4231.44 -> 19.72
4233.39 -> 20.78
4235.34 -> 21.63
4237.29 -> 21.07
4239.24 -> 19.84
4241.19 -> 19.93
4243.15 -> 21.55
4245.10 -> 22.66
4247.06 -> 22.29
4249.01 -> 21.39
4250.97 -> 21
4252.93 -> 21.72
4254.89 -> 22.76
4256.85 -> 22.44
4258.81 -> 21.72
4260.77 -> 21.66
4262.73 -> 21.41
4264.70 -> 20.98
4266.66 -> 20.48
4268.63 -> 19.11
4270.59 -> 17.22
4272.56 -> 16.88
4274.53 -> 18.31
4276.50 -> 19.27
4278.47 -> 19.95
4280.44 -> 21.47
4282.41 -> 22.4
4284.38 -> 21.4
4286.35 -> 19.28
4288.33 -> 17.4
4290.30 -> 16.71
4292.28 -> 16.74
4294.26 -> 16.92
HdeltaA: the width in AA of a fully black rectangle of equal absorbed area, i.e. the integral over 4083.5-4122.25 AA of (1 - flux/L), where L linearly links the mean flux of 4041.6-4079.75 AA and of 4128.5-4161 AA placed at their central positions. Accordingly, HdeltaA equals 4.59 AA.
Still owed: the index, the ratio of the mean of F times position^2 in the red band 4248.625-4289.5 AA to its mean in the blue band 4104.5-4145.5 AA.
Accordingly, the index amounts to 1.2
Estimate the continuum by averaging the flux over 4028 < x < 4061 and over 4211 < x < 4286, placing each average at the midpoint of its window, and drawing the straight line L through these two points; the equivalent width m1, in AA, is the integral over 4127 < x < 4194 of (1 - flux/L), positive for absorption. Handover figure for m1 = 1.20 AA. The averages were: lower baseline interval 18.4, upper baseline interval 20.2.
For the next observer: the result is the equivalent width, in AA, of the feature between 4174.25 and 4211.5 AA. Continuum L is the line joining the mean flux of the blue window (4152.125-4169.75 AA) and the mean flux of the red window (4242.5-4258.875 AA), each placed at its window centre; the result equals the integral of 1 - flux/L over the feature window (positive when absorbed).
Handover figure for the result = 2.4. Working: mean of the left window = 19.3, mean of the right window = 22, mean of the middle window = 19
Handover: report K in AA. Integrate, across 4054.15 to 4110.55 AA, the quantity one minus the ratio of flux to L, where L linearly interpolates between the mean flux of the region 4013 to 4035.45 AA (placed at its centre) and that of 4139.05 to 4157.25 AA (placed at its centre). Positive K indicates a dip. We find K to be 3.6 AA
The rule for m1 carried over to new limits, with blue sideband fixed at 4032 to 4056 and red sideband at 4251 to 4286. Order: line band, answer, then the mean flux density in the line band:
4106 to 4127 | 2.3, 17.3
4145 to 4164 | 0.0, 19.6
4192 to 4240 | 2.2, 19.2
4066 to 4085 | 0.9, 18.1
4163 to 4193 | 1.9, 18.6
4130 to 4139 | 0.1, 19.2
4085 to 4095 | 0.4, 18.4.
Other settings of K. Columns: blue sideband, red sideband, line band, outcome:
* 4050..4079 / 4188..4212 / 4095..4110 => 3.2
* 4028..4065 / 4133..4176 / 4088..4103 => 2.4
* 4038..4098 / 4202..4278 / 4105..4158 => 1.4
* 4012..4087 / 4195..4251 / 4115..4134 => 0.8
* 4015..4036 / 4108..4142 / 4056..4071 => -0.9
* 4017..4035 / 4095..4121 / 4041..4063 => -2.7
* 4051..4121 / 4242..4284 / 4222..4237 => 0.5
